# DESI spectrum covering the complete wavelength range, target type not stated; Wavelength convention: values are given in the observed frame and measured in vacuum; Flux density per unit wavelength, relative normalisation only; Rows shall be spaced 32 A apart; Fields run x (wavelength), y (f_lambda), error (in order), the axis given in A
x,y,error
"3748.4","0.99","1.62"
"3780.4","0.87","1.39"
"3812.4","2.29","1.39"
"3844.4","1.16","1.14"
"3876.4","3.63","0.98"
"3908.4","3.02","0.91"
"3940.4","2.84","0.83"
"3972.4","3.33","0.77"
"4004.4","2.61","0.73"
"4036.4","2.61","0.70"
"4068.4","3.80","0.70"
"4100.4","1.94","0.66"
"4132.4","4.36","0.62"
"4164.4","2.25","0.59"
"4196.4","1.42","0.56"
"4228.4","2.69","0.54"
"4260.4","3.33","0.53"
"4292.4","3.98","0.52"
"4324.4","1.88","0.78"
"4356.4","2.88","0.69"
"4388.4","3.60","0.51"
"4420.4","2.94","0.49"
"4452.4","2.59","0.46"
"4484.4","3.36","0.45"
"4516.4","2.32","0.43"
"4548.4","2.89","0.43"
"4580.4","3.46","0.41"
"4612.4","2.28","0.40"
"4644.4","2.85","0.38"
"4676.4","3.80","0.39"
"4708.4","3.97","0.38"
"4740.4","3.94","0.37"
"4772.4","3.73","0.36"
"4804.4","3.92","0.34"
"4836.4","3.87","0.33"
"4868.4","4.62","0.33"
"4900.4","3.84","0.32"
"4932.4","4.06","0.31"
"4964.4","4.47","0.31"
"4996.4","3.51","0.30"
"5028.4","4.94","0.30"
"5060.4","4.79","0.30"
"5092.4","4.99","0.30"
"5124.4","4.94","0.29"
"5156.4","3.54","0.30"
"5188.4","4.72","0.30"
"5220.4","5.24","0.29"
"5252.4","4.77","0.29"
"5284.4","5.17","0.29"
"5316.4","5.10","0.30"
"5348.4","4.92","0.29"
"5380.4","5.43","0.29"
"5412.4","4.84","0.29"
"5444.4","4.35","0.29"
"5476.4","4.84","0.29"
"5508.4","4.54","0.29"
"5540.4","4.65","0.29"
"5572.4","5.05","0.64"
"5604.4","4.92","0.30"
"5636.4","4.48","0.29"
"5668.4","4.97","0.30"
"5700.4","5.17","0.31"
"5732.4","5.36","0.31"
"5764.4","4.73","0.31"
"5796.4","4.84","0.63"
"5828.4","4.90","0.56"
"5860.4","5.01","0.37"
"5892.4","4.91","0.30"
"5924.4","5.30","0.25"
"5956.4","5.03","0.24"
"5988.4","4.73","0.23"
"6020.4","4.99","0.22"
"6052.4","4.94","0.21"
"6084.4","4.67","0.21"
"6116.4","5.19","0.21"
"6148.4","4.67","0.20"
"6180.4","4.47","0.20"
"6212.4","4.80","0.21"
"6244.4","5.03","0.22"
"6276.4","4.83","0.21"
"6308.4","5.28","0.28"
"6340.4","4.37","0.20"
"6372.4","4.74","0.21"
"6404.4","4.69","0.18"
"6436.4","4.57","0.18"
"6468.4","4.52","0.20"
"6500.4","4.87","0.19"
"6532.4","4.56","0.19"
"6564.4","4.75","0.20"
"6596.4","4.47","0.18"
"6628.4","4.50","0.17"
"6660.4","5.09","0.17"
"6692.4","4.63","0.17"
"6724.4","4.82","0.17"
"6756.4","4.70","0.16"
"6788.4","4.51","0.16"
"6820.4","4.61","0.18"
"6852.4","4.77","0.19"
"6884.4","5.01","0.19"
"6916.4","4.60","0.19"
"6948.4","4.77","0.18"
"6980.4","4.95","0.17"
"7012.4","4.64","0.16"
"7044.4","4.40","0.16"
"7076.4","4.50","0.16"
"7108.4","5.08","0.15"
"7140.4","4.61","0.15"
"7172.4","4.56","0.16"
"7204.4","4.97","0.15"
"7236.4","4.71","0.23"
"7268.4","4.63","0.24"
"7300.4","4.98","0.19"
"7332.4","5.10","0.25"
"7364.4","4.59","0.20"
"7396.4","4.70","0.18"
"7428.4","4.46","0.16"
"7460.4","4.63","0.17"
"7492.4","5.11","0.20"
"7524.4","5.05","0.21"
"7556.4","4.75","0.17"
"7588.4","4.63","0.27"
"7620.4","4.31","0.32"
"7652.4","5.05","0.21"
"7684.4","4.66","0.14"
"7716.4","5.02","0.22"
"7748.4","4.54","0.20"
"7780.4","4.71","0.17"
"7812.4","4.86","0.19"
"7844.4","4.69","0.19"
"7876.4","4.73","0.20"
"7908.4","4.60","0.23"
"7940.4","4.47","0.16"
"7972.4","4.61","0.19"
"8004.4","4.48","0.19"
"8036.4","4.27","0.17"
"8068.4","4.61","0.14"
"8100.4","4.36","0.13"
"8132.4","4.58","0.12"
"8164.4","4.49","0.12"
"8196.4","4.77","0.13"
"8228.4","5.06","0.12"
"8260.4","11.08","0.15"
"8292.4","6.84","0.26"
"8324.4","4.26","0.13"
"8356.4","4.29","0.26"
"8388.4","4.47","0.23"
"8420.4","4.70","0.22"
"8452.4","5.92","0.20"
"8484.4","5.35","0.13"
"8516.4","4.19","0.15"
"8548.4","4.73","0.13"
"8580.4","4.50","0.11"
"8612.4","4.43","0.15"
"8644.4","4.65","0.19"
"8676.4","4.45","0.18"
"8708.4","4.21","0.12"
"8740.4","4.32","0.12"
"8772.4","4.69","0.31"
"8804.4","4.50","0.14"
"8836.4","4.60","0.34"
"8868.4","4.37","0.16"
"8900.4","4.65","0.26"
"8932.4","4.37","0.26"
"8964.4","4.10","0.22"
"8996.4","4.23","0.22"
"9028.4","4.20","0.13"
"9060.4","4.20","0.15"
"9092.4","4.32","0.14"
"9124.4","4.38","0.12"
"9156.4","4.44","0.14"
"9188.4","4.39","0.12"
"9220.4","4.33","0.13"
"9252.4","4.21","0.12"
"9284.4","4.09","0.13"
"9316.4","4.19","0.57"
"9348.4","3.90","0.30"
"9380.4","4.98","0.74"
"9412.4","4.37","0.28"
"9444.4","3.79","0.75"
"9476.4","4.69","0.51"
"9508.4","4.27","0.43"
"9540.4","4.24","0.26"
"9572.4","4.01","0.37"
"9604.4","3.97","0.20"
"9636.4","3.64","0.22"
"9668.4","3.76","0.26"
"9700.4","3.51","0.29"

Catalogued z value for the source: 0.258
